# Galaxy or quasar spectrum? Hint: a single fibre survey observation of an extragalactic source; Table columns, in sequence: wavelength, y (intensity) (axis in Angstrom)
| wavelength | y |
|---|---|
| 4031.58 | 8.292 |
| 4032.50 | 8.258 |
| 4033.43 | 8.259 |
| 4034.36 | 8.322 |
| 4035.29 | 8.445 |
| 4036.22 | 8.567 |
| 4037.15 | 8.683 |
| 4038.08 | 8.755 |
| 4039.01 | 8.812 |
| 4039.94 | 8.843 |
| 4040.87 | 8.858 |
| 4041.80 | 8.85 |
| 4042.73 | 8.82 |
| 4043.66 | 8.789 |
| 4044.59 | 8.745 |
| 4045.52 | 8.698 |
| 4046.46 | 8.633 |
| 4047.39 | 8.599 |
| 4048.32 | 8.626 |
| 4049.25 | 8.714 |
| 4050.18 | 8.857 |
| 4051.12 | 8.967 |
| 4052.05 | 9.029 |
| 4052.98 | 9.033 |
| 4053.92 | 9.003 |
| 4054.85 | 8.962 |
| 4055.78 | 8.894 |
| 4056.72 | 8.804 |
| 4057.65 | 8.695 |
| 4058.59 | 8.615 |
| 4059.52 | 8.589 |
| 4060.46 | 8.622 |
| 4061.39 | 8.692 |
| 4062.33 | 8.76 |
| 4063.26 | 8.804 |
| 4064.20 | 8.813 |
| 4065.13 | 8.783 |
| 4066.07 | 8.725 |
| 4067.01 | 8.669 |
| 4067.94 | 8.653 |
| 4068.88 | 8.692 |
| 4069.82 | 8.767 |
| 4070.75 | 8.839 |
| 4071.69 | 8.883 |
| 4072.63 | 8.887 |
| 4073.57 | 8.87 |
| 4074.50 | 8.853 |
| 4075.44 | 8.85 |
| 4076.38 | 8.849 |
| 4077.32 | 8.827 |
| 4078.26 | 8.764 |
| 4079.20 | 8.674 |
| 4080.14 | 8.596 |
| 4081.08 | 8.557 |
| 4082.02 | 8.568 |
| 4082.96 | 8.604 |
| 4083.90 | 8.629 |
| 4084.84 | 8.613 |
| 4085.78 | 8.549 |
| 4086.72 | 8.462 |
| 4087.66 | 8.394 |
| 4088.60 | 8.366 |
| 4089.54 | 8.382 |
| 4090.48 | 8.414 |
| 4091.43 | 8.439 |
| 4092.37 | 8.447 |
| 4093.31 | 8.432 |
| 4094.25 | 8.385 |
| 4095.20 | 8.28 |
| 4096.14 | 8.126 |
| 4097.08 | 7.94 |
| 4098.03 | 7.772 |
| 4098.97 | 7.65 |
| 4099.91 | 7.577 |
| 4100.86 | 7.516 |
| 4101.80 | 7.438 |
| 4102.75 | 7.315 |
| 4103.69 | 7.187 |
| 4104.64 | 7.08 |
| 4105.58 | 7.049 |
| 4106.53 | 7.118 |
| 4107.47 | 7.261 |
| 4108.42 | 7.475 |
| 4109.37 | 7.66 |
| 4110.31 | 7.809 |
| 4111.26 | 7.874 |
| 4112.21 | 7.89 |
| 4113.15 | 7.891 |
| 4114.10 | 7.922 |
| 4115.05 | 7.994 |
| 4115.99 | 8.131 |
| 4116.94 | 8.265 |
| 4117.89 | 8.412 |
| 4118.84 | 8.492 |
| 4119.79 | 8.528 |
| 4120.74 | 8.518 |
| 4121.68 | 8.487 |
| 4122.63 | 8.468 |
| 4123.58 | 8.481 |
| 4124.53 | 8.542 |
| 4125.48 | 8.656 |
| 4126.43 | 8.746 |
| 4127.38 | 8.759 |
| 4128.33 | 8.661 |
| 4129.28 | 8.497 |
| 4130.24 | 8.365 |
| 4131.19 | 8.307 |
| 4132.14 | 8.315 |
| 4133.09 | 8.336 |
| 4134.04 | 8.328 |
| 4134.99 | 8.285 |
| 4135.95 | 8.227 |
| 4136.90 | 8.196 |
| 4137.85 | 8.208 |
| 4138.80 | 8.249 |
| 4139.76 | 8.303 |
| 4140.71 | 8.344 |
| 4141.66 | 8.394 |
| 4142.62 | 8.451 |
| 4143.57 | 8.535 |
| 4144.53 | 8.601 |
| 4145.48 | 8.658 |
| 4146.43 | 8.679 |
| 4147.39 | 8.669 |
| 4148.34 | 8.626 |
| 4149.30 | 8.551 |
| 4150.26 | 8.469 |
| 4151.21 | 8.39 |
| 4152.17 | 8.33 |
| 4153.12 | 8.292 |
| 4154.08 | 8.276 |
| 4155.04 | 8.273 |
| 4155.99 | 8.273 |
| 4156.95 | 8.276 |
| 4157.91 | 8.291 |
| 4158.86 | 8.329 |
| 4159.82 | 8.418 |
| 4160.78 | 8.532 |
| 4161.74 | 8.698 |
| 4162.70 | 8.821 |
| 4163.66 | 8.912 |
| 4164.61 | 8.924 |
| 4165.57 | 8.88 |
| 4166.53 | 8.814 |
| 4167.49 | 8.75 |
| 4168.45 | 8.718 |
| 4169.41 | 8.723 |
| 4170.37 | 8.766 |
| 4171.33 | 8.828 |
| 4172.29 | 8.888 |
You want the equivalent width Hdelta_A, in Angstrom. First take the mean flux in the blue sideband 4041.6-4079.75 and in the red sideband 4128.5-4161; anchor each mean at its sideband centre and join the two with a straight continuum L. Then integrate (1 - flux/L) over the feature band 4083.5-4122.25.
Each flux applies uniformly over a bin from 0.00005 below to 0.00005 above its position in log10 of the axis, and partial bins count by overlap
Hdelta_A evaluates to 2.63 Angstrom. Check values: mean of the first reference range 8.78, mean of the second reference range 8.39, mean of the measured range 8.01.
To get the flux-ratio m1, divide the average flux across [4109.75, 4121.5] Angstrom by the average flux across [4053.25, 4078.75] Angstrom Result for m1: 0.93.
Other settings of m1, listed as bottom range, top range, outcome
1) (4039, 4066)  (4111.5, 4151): 0.96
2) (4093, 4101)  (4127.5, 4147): 1.05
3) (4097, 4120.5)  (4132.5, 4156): 1.09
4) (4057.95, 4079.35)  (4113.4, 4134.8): 0.96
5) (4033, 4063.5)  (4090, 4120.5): 0.90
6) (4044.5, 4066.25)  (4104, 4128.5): 0.92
